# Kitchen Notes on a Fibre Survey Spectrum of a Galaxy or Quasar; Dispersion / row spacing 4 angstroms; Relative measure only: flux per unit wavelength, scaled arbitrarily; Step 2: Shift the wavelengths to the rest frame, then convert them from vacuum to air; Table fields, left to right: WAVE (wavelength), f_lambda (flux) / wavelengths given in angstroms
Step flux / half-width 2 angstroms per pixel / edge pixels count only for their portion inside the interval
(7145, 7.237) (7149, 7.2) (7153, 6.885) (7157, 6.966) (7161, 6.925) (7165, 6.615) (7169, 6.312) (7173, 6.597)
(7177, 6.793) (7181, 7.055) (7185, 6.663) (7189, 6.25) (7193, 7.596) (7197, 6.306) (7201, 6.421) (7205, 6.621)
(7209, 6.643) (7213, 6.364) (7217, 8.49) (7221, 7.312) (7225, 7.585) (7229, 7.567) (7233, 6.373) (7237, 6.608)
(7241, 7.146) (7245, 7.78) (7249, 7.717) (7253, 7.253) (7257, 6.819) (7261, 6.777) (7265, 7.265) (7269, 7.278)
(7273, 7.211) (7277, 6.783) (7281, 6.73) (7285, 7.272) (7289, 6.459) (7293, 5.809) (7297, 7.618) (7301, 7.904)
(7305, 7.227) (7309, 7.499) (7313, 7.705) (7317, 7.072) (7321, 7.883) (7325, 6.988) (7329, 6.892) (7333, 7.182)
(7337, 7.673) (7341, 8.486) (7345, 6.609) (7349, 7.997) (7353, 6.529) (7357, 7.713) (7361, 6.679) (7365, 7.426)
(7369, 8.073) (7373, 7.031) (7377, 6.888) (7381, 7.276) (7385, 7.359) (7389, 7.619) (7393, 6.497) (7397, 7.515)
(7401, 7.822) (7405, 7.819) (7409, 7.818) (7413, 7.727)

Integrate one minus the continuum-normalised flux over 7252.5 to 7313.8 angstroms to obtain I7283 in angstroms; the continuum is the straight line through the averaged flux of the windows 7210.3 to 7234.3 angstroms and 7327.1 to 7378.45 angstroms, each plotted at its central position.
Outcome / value 1.9 angstroms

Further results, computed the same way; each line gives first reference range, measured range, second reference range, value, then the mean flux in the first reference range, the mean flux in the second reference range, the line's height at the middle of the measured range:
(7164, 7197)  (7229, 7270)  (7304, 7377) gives -0.8 angstroms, 6.71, 7.36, 6.99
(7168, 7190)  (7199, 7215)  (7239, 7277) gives 0.8 angstroms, 6.64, 7.23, 6.85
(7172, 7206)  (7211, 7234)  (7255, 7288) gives -1.7 angstroms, 6.71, 7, 6.83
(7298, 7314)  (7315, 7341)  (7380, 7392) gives 0.5 angstroms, 7.58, 7.35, 7.52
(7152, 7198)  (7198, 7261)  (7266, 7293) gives -2.5 angstroms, 6.75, 6.88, 6.82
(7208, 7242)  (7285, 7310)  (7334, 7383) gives 0.6 angstroms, 7.13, 7.36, 7.26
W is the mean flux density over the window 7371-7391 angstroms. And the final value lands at 7.23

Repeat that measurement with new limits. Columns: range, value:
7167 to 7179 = 6.57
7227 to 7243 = 6.92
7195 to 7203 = 6.36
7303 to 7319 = 7.38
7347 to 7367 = 7.27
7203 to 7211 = 6.63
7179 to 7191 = 6.66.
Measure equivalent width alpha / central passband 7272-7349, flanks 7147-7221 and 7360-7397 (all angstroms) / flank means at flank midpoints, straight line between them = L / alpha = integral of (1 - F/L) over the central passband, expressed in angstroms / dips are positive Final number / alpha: -1.5 angstroms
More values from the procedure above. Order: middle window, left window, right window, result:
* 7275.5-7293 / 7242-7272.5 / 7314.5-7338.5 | 1.38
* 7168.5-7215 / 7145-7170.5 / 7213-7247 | 2.76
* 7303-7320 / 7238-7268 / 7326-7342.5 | 0.04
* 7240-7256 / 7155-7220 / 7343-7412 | -1.11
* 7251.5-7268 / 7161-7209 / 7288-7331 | -0.11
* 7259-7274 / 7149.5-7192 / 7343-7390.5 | -0.28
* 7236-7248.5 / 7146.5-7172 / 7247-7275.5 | -0.31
